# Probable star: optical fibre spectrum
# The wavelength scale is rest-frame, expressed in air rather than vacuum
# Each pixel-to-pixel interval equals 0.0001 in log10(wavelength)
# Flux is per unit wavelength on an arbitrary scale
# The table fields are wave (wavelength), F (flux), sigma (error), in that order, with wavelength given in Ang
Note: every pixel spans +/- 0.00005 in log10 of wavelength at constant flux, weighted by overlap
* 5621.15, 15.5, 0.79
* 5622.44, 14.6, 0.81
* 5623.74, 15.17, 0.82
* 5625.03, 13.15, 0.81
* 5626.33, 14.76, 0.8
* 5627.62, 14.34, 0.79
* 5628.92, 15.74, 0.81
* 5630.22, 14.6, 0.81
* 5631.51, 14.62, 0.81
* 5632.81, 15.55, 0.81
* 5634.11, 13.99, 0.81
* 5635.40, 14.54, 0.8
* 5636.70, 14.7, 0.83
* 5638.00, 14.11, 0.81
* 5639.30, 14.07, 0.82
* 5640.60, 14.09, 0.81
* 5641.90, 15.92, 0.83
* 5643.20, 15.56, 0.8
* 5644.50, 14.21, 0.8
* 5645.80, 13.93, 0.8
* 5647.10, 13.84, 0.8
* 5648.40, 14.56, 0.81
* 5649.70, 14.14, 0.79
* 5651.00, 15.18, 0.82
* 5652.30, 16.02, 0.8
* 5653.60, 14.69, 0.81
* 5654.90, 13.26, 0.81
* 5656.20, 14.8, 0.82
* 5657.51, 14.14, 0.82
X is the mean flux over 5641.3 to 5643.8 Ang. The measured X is 15.7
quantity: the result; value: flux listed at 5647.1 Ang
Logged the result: 13.84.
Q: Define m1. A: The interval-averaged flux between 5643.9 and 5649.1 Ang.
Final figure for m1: 14.1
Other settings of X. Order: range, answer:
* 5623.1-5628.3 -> 14.4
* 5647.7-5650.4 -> 14.4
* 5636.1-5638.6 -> 14.4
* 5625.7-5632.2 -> 14.8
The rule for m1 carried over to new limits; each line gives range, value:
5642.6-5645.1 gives 14.9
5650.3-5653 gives 15.6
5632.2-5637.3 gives 14.7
